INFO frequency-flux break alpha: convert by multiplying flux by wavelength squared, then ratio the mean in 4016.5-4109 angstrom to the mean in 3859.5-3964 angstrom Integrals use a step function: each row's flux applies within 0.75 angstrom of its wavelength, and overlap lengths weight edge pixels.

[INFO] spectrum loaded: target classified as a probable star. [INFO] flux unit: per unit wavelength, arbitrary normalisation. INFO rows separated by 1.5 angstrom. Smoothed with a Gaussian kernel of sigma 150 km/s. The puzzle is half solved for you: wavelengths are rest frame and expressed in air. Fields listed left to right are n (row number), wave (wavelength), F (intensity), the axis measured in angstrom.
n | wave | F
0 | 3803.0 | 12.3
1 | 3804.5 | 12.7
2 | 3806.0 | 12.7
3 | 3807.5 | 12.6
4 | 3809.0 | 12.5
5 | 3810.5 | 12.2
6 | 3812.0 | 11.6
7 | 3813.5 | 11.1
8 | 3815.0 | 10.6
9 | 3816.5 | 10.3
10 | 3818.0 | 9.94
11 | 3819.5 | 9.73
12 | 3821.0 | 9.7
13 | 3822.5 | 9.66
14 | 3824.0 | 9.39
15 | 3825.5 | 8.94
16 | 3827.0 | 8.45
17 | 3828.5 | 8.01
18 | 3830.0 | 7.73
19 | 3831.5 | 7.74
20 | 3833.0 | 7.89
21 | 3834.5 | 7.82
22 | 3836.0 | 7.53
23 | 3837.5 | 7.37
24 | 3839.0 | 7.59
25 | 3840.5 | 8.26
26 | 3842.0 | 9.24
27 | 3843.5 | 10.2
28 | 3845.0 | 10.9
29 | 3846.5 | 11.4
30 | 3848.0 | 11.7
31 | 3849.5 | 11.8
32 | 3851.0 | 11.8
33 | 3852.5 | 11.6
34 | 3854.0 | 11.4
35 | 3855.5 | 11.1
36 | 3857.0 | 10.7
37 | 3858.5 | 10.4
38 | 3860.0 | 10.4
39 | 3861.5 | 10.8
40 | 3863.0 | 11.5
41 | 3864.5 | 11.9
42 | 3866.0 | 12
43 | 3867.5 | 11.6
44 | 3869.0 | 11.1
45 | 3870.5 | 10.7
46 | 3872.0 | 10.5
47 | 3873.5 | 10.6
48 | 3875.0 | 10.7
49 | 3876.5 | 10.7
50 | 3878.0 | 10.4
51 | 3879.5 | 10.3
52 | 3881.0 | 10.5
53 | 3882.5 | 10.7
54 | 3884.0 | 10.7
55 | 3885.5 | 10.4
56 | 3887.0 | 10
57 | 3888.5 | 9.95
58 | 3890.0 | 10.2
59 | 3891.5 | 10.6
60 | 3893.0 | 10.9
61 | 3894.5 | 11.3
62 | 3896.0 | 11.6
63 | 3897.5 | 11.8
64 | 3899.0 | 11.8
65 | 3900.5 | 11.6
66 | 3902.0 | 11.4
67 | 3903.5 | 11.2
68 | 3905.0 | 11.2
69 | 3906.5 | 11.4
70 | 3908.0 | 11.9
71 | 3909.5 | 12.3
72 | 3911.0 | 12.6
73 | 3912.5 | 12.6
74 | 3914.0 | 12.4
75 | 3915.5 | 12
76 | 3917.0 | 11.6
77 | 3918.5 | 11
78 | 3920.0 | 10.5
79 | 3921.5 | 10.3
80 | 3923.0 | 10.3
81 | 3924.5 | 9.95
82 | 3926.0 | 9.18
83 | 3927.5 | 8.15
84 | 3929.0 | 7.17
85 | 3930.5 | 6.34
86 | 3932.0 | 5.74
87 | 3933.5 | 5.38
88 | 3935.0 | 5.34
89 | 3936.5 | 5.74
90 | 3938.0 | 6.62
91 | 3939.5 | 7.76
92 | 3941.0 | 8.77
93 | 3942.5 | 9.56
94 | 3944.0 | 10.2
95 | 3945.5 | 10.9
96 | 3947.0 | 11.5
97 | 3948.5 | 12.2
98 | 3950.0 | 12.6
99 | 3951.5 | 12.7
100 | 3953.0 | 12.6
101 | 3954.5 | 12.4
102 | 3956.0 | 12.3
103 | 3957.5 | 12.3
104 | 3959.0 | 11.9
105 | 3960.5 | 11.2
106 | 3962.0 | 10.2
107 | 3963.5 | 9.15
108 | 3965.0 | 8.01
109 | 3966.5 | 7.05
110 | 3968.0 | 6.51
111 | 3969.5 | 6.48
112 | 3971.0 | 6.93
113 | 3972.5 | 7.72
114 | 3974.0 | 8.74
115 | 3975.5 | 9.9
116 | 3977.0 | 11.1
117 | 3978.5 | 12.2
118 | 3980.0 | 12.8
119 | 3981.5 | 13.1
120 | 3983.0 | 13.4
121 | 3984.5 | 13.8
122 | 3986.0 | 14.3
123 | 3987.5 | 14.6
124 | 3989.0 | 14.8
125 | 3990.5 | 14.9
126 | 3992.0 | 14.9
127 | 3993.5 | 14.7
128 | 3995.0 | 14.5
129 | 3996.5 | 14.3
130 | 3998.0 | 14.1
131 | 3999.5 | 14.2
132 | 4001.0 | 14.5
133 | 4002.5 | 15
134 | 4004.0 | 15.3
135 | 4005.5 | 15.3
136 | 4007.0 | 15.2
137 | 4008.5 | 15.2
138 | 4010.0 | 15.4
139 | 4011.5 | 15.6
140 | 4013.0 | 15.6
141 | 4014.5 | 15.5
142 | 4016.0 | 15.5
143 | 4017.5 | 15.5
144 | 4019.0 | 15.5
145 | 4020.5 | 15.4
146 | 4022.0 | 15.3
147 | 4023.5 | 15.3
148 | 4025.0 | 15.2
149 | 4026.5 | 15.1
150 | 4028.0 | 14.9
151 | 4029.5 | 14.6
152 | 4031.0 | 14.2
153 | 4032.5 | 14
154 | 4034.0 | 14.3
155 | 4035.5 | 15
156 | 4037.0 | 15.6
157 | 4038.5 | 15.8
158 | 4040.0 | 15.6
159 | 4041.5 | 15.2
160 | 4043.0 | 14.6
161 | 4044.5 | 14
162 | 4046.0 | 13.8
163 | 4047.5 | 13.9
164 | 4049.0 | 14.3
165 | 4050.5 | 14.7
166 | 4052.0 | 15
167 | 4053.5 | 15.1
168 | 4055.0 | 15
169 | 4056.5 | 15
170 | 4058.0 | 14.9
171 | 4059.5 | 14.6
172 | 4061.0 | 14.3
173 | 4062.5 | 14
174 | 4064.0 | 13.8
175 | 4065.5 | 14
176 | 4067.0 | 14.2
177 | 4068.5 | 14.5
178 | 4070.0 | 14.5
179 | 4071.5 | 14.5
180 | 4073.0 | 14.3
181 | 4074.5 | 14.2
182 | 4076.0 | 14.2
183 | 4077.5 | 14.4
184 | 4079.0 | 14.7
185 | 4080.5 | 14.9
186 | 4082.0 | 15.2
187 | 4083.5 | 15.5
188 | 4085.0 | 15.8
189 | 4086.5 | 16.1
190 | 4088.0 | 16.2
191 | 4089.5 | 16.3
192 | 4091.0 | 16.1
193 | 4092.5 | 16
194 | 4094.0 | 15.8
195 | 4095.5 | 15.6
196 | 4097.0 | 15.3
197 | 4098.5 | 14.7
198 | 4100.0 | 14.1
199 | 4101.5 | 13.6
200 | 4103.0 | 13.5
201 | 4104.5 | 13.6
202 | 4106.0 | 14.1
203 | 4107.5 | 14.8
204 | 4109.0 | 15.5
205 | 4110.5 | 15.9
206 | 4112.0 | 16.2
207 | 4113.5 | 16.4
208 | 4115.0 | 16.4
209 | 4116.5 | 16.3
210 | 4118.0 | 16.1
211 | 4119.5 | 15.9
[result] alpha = 1.5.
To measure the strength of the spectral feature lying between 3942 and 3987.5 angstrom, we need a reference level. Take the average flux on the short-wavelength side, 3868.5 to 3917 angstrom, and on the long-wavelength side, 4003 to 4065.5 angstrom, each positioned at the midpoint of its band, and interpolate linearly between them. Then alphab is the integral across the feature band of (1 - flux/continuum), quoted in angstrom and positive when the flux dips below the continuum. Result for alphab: 7.6 angstrom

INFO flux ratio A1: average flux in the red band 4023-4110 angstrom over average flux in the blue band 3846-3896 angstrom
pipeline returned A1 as 1.4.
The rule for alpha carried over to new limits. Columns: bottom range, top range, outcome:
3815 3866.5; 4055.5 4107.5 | 1.69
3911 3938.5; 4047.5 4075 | 1.72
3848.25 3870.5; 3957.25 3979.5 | 0.87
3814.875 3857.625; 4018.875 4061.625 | 1.71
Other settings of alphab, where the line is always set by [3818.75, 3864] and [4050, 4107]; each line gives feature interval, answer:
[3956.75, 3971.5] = 3.96 angstrom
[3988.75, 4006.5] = -2.25 angstrom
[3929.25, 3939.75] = 5.03 angstrom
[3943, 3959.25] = 0.18 angstrom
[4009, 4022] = -1.97 angstrom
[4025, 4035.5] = -0.64 angstrom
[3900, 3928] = 0.23 angstrom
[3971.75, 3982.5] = 1.51 angstrom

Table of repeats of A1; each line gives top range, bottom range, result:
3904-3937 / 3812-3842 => 1.09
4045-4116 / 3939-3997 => 1.31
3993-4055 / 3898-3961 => 1.44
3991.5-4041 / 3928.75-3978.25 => 1.63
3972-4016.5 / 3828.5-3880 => 1.36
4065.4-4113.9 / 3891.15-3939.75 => 1.50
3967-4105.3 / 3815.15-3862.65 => 1.47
